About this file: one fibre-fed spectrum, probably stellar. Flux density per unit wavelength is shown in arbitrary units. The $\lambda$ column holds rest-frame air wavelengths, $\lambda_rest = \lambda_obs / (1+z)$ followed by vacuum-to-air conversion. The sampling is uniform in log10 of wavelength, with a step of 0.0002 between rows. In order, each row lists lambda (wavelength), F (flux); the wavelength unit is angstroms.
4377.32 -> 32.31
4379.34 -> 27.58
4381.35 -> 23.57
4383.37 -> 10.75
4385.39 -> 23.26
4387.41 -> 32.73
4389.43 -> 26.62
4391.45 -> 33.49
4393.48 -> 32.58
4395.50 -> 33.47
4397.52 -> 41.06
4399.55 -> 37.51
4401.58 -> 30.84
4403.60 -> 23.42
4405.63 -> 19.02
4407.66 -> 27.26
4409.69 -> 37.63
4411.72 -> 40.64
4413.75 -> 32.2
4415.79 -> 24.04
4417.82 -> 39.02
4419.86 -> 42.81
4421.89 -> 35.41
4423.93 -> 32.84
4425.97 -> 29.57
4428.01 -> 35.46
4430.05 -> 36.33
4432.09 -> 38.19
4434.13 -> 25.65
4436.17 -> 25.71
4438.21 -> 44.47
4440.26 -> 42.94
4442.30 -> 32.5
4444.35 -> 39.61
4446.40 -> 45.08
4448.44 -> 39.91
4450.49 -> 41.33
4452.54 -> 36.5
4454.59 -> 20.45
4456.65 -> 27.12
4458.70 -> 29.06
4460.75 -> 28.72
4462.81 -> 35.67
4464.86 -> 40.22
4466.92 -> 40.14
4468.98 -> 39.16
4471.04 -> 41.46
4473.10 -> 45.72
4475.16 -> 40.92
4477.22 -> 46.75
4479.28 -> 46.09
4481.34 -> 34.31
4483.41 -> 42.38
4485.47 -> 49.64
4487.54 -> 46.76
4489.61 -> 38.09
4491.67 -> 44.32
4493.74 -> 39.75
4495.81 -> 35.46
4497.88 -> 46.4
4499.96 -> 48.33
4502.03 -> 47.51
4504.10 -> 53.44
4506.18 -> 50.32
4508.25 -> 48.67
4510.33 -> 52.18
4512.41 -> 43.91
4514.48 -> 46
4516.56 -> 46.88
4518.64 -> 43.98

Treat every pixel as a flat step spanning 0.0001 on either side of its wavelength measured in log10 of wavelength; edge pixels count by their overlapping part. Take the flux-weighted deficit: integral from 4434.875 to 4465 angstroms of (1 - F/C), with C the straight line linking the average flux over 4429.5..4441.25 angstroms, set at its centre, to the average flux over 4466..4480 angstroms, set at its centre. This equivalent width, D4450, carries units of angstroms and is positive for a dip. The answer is 2.5 angstroms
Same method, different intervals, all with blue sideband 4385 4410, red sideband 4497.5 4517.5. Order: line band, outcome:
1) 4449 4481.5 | 3.51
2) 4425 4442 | 0.84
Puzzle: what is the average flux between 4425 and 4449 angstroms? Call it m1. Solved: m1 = 36.2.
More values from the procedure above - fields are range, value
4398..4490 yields 36.2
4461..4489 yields 41.8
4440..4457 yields 36.2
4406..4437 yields 33.3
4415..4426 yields 34.5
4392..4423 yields 33.1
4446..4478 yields 37.2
